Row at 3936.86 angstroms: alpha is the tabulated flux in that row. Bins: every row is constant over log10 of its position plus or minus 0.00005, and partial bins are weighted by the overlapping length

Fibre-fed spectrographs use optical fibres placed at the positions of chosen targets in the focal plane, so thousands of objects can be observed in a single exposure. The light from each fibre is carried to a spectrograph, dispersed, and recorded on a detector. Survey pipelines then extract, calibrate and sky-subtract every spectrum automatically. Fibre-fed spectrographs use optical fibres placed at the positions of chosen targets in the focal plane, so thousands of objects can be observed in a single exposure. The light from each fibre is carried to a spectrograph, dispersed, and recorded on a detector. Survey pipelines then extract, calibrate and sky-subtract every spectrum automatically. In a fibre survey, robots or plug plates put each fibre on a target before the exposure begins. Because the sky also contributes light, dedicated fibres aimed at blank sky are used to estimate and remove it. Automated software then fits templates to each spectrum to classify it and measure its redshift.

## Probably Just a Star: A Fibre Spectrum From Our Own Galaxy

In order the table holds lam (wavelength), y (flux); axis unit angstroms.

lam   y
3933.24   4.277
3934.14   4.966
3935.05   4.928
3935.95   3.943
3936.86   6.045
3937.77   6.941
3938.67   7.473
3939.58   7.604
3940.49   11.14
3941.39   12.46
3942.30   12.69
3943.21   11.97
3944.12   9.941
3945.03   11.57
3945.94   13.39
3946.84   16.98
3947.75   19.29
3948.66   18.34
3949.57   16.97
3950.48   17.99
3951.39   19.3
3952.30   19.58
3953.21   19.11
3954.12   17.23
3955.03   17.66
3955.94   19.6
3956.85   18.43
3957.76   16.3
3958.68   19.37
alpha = 6.045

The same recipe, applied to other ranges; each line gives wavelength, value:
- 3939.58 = 7.604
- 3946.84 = 16.98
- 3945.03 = 11.57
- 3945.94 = 13.39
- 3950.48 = 17.99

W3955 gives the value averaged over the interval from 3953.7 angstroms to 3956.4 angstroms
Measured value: 18.2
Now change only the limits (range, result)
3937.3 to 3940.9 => 8.24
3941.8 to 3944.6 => 11.5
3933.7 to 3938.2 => 5.35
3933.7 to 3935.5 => 4.94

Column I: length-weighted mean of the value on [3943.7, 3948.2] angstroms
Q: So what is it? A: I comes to 14.3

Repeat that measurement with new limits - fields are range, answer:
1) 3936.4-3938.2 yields 6.46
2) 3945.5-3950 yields 17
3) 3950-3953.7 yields 19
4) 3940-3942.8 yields 12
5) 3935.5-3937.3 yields 4.99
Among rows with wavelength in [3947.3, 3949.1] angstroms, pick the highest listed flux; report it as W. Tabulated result 19.29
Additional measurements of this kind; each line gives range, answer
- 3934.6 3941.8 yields 12.46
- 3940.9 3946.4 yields 13.39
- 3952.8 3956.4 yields 19.6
